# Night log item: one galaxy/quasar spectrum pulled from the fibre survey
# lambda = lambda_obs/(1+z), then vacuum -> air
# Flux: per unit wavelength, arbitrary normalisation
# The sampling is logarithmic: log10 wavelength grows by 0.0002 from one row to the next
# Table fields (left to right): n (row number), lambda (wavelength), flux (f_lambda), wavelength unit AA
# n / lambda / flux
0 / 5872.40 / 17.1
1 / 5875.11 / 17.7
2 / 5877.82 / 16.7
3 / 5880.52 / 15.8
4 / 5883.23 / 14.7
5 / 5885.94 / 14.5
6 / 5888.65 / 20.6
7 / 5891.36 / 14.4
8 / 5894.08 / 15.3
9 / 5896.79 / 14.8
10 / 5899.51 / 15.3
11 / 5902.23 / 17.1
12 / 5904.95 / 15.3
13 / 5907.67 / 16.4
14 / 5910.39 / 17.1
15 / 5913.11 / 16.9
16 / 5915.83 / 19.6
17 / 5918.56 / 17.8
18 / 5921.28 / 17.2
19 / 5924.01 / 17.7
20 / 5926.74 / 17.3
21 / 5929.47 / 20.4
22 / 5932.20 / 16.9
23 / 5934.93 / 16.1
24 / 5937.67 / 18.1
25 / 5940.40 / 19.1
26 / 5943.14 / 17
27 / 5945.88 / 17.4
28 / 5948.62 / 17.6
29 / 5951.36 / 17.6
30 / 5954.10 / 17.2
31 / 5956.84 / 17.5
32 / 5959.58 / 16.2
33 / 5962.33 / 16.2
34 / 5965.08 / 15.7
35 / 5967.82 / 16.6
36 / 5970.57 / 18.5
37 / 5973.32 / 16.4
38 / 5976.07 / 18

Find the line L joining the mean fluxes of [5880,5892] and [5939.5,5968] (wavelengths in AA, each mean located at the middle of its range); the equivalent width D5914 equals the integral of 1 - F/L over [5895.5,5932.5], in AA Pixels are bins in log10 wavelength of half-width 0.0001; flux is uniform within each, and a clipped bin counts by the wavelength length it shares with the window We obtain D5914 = -1.4 AA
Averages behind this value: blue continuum 16.1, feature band 17.1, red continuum 17.1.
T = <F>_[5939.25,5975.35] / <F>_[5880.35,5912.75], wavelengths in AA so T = 1.07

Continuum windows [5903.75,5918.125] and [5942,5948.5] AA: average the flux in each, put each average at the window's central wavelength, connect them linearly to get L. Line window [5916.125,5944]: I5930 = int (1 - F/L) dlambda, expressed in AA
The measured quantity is -1.0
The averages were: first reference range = 17.1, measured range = 17.8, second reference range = 17.3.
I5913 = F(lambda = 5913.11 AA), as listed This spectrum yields 16.9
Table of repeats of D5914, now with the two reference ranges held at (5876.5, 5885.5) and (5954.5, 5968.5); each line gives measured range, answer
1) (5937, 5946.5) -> -1.0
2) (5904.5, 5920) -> -1.3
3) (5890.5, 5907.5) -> 0.4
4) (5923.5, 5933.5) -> -1.2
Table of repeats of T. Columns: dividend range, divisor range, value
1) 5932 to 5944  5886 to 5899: 1.09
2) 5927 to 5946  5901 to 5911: 1.09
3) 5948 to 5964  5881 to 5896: 1.07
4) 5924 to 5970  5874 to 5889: 1.06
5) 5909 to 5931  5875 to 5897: 1.12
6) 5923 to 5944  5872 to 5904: 1.11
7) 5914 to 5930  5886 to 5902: 1.14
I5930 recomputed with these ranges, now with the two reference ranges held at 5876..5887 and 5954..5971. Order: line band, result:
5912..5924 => -1.34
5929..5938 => -0.71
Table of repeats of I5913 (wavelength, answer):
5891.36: 14.4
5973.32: 16.4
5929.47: 20.4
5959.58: 16.2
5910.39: 17.1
